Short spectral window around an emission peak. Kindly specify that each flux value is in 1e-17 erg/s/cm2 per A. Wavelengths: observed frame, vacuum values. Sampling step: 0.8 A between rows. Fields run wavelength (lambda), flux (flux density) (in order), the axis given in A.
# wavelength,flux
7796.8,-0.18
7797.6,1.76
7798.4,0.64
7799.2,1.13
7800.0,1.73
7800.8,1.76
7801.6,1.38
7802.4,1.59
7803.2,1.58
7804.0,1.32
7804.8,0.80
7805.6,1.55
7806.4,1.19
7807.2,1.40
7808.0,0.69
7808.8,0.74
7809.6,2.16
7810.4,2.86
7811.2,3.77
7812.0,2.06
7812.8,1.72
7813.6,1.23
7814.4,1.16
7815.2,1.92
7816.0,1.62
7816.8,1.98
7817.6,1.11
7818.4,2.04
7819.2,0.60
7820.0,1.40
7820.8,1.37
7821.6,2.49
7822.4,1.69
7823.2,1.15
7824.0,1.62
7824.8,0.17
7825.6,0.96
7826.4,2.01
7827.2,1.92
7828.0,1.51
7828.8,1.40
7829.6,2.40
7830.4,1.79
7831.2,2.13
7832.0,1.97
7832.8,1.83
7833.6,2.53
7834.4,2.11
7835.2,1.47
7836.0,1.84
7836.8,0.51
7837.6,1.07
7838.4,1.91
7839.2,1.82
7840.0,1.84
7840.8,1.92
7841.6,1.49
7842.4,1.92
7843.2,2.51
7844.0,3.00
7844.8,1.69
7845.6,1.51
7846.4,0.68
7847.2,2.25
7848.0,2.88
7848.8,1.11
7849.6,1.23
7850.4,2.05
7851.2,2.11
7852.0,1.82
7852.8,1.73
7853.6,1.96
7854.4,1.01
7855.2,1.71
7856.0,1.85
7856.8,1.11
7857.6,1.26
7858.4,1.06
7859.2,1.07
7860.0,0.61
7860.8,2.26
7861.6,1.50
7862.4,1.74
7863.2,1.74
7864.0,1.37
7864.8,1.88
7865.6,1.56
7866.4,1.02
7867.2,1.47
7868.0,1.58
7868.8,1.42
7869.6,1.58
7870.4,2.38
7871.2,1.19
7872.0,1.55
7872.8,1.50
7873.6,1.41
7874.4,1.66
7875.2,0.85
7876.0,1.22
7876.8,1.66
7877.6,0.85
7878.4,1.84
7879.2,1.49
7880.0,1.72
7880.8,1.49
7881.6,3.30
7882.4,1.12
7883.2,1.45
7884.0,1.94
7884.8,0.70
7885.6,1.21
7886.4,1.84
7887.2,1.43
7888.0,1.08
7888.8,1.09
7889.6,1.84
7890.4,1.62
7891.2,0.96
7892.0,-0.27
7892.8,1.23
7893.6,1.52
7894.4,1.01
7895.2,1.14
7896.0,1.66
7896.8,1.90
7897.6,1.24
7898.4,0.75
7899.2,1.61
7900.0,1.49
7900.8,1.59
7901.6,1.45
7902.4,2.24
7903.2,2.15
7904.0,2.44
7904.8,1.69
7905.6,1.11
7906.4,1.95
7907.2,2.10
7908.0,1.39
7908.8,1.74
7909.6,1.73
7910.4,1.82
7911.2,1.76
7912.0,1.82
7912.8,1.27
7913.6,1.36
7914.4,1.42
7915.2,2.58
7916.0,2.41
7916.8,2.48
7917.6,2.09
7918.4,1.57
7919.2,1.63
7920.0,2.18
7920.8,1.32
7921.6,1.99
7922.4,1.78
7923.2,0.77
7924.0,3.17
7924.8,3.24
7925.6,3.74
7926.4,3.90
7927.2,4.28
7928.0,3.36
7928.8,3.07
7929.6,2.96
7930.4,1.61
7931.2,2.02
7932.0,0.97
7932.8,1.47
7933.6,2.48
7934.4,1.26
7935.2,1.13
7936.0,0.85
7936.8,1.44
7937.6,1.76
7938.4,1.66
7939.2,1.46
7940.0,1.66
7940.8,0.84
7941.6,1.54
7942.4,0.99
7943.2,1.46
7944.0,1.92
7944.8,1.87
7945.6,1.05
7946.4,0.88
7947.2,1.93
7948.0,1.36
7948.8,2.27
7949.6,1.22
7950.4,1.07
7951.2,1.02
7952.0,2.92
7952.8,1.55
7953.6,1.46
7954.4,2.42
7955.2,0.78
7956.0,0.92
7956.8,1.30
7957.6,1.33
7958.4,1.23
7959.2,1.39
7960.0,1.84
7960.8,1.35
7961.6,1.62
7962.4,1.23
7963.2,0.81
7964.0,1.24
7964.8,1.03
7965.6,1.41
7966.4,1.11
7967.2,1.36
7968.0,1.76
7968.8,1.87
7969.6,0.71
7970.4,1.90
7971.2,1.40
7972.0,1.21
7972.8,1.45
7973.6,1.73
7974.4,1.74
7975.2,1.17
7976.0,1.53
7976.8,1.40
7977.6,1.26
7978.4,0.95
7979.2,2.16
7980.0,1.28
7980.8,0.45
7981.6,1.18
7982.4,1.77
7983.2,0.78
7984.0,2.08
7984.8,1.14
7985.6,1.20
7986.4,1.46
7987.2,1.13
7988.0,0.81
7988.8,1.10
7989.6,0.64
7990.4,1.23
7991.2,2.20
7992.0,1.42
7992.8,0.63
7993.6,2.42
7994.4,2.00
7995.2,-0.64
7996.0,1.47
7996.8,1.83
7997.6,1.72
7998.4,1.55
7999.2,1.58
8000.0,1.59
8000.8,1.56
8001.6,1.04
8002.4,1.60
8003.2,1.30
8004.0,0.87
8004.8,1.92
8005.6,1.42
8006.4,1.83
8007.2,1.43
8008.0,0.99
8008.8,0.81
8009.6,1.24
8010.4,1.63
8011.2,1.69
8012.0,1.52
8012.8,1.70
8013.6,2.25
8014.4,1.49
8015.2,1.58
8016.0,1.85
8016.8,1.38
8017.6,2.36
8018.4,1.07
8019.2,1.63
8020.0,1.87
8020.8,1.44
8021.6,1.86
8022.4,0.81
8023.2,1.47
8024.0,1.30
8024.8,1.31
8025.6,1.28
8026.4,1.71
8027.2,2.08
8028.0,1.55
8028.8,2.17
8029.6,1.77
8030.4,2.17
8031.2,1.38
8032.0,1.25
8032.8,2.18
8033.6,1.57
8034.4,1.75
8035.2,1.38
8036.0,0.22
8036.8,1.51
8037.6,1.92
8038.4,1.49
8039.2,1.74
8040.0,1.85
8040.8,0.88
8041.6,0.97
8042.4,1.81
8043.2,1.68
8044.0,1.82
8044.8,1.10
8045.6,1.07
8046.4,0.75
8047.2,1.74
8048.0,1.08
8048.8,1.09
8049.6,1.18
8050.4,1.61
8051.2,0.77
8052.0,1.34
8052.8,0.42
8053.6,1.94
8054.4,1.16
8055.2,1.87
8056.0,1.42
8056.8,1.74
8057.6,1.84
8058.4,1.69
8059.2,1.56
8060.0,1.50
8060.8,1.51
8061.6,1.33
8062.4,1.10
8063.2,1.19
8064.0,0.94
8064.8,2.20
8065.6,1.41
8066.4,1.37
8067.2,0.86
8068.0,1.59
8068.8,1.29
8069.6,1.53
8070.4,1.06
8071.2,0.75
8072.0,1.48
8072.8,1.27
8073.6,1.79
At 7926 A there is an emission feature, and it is [O III]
